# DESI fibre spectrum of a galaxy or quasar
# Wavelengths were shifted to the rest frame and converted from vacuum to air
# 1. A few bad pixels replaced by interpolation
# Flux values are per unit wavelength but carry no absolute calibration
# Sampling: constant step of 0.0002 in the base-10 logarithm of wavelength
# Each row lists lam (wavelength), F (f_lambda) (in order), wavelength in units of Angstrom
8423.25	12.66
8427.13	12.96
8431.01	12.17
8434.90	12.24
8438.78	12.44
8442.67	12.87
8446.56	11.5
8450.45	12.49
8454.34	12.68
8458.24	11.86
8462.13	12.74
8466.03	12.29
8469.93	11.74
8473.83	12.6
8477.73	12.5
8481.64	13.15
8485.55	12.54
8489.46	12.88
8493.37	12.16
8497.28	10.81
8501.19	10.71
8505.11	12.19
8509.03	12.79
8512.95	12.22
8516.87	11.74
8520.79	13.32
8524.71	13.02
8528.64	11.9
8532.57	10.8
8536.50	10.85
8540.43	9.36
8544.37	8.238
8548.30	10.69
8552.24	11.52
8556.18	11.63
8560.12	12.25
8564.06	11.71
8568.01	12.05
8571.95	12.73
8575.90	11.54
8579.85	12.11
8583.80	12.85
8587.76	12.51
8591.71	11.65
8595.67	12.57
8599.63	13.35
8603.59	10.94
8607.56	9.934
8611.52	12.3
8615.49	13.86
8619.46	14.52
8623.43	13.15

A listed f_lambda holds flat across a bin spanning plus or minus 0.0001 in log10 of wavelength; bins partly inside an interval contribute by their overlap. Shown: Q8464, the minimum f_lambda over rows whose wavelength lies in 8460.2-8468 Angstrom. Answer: 12.29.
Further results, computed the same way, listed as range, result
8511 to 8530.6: 11.74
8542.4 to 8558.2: 8.238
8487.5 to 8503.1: 10.71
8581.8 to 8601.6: 11.65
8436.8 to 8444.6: 12.44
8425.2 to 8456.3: 11.5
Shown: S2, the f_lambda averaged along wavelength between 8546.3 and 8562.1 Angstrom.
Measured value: 11.5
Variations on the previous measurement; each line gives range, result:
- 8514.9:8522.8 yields 12.5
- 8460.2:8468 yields 12.5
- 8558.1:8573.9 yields 12.2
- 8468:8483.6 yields 12.5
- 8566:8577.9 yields 12.1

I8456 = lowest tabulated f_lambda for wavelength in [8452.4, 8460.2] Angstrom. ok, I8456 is 11.86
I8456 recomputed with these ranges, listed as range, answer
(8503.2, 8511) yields 12.19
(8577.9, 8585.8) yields 12.11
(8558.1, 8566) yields 11.71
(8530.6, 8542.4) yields 9.36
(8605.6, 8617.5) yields 9.934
